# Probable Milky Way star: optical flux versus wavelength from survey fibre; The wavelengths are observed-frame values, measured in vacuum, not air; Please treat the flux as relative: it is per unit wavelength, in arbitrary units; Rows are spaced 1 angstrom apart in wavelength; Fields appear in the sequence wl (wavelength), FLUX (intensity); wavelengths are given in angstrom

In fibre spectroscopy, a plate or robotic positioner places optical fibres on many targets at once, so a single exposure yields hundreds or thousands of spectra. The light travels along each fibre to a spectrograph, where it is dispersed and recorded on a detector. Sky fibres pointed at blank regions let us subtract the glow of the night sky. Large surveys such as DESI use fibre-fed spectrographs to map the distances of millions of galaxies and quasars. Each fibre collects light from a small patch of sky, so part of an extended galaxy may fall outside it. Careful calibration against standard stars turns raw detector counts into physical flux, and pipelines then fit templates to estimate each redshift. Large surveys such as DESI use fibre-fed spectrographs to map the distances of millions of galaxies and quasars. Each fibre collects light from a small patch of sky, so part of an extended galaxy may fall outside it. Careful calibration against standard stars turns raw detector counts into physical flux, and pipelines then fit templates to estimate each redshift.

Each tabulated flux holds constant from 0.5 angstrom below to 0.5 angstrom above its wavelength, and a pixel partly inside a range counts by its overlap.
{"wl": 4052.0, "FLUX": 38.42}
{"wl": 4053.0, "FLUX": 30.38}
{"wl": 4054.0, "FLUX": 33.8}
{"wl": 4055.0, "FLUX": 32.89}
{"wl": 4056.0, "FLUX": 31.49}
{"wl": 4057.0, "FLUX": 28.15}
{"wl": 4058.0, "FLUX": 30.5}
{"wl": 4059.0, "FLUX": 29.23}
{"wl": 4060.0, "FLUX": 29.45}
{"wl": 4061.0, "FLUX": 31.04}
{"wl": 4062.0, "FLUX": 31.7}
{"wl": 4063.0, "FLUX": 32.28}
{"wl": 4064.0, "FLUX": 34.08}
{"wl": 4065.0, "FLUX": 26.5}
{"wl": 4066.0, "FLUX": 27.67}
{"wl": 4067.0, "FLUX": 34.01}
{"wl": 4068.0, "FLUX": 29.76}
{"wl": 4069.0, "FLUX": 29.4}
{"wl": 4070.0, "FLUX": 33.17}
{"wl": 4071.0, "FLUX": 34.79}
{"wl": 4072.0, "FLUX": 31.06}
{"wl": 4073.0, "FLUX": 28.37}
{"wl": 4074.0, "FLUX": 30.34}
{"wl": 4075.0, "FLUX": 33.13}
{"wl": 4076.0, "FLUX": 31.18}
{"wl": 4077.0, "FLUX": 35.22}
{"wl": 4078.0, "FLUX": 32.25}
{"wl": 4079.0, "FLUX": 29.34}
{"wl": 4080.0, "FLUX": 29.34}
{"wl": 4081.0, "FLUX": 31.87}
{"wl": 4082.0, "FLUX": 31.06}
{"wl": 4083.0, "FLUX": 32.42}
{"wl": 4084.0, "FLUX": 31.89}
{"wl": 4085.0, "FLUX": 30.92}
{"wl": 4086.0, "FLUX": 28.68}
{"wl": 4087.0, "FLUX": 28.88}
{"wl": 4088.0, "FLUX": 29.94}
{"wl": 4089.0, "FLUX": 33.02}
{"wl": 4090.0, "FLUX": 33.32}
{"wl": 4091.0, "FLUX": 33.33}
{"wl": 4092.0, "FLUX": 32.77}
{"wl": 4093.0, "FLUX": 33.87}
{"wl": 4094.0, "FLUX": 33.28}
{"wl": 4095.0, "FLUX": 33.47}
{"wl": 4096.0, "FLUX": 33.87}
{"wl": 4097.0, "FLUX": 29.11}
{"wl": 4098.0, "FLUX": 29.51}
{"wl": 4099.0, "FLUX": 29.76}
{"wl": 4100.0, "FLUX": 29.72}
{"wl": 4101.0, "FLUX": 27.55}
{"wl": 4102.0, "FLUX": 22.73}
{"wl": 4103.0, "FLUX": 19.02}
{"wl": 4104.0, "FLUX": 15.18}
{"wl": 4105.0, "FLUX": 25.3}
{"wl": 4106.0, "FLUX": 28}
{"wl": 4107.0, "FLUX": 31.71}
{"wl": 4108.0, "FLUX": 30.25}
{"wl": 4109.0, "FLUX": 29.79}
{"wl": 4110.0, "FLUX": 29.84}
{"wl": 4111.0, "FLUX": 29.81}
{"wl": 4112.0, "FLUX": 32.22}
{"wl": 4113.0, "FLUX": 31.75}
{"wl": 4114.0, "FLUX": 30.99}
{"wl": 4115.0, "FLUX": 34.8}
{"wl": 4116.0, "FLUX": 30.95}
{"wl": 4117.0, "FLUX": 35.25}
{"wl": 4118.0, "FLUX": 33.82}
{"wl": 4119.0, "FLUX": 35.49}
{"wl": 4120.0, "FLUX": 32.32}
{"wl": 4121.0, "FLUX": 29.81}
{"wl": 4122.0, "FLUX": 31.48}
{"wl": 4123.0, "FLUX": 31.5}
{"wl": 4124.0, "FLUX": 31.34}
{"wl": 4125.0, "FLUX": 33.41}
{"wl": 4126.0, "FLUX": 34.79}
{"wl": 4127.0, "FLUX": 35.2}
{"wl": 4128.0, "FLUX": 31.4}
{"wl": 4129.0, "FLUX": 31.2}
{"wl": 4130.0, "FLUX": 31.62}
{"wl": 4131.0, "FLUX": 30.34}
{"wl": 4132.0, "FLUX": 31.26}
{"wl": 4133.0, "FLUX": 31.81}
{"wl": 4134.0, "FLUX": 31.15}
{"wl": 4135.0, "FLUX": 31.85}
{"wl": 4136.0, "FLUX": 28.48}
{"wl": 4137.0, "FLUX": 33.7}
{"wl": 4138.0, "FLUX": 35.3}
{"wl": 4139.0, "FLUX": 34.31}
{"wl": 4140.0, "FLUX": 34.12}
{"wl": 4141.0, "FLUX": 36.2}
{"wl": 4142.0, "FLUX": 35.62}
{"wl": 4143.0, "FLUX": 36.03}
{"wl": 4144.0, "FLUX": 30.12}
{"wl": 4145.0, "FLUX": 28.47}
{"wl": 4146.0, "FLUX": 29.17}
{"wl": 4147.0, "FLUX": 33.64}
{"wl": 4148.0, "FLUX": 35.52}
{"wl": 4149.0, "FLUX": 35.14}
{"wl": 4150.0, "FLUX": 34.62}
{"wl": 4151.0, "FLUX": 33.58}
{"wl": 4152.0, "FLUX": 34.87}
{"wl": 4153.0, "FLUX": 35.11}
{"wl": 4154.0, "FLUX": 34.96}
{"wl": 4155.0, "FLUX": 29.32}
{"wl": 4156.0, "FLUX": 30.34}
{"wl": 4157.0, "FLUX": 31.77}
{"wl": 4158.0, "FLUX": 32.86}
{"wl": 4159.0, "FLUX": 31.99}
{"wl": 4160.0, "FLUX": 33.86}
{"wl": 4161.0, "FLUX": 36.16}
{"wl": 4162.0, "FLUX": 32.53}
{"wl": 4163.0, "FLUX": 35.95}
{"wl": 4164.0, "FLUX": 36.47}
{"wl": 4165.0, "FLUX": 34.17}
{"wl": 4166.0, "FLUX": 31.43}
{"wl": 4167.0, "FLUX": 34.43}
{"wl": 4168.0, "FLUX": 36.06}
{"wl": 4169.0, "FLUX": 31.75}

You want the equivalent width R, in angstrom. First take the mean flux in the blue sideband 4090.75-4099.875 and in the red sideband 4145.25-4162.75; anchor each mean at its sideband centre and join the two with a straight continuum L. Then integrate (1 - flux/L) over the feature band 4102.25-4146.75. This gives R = 1.9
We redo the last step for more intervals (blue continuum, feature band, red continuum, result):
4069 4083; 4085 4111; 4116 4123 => 2.3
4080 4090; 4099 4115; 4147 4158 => 2.0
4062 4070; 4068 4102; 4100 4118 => -1.6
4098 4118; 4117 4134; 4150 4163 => -1.1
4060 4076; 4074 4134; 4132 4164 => 2.1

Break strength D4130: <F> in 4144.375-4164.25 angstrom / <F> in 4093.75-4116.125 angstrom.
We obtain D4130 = 1.1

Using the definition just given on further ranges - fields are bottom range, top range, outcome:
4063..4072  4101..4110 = 0.82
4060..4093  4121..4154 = 1.05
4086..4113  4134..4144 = 1.14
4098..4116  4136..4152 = 1.19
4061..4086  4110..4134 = 1.03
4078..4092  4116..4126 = 1.05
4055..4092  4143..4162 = 1.06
